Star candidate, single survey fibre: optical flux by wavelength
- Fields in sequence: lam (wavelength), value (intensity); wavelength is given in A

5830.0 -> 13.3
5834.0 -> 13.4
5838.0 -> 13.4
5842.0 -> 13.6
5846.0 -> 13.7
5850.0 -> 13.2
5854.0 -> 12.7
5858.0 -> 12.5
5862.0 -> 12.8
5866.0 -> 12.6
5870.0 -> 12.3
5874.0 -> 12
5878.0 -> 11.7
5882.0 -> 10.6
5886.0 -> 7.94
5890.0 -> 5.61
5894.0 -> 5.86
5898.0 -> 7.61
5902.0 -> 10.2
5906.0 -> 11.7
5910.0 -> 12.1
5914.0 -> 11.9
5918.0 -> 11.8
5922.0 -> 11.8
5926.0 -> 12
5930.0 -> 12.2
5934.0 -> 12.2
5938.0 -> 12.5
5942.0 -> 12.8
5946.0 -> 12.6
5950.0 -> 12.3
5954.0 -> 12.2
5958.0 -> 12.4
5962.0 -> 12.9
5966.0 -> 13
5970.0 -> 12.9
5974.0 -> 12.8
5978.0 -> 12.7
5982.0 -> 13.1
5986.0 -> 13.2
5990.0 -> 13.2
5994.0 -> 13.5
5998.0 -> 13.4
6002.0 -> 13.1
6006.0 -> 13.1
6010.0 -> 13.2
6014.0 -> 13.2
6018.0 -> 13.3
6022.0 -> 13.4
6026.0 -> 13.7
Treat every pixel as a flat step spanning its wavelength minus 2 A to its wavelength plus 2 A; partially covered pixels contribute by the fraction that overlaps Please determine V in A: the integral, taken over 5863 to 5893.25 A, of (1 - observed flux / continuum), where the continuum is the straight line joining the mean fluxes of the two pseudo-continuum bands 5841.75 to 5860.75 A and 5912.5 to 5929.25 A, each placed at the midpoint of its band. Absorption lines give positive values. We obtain 5.7 A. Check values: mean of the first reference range 13.1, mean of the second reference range 11.9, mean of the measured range 10.3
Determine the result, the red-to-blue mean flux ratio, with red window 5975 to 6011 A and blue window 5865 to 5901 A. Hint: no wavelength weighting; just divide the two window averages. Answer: 1.4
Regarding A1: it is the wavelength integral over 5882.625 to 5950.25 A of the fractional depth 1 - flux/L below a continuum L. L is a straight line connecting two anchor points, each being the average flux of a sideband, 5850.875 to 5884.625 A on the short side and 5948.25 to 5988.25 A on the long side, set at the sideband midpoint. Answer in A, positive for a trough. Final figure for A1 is 9.3 A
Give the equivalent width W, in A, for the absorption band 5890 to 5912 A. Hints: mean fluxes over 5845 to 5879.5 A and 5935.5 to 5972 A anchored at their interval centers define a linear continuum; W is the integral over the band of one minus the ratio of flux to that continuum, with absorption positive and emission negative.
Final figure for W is 6.04 A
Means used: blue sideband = 12.6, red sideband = 12.6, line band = 9.14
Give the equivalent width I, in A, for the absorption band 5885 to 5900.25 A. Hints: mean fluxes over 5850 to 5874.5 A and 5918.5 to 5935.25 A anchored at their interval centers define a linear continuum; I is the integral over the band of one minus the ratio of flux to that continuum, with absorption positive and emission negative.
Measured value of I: 6.9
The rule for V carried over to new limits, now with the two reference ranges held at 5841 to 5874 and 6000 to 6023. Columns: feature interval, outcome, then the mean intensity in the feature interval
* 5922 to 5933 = 0.8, 12.1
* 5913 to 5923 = 0.9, 11.8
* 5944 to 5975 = 1.1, 12.6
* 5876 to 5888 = 2.6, 10.1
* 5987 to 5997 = -0.1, 13.3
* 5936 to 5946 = 0.3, 12.6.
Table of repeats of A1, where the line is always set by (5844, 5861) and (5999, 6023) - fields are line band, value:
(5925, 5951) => 1.5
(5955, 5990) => 0.8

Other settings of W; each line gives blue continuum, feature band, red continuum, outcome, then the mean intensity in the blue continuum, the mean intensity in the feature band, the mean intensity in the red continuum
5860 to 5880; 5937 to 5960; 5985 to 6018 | 0.7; 12.3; 12.5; 13.2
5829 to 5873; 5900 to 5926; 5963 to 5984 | 2.7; 13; 11.6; 12.9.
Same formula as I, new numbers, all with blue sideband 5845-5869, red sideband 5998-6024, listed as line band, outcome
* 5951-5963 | 0.60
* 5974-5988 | 0.20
